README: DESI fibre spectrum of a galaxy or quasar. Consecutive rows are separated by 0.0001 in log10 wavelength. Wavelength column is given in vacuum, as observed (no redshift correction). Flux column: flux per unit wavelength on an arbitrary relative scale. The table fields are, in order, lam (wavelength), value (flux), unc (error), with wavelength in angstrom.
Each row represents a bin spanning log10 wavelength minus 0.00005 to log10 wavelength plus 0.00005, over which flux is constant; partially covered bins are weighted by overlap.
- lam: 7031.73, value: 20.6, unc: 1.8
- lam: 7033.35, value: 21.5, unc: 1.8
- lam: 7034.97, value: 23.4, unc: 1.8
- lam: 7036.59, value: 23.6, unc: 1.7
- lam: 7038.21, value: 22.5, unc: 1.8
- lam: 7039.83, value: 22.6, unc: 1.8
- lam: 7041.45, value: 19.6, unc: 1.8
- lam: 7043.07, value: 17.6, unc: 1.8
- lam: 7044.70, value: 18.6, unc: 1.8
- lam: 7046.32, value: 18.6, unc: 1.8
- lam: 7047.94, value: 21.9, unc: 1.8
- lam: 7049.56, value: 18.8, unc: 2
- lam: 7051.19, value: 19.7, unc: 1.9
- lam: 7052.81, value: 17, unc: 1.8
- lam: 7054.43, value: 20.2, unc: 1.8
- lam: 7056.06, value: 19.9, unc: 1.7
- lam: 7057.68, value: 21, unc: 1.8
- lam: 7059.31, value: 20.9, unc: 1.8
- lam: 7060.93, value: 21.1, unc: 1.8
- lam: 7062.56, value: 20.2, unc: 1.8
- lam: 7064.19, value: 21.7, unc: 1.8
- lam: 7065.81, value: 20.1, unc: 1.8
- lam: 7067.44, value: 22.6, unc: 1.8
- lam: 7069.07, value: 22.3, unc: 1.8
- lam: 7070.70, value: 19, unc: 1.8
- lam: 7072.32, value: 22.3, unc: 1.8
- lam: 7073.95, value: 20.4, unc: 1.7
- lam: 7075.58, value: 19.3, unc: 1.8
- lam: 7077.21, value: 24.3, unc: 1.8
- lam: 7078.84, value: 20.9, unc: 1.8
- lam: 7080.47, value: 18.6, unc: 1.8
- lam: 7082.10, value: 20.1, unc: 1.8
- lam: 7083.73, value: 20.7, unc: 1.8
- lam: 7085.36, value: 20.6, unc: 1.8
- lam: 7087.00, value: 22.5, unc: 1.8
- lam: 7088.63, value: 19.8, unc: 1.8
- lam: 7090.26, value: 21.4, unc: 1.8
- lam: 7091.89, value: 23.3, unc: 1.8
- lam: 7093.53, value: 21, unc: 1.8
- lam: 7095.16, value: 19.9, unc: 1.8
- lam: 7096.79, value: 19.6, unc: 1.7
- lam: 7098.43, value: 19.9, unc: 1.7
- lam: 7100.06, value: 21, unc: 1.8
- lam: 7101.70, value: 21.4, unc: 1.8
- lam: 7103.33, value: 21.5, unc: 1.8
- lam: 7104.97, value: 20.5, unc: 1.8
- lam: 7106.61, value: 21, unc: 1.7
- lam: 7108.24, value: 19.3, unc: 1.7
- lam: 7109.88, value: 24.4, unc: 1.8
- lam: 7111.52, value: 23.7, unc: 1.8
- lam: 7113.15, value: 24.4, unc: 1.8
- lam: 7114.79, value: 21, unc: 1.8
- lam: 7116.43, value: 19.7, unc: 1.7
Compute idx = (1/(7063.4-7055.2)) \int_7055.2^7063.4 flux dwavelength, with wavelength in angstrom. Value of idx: 20.6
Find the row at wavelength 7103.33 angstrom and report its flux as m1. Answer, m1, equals 21.5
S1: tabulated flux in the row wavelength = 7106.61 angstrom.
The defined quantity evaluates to 21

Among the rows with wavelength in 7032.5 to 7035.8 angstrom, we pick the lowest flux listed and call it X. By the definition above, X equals 21.5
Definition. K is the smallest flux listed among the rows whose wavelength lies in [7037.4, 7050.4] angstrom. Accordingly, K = 17.6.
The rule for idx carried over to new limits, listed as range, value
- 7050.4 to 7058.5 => 19.6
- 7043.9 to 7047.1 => 18.6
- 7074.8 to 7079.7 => 21.5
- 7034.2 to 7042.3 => 22.3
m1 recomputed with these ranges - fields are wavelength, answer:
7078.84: 20.9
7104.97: 20.5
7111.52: 23.7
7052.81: 17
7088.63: 19.8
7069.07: 22.3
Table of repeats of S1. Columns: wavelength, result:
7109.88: 24.4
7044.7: 18.6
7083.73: 20.7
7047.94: 21.9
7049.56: 18.8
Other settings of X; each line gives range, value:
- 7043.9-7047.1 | 18.6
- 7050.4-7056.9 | 17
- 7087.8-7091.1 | 19.8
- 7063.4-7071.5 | 19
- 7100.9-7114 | 19.3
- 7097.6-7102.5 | 19.9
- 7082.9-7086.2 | 20.6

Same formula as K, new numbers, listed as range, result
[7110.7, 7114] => 23.7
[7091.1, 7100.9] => 19.6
